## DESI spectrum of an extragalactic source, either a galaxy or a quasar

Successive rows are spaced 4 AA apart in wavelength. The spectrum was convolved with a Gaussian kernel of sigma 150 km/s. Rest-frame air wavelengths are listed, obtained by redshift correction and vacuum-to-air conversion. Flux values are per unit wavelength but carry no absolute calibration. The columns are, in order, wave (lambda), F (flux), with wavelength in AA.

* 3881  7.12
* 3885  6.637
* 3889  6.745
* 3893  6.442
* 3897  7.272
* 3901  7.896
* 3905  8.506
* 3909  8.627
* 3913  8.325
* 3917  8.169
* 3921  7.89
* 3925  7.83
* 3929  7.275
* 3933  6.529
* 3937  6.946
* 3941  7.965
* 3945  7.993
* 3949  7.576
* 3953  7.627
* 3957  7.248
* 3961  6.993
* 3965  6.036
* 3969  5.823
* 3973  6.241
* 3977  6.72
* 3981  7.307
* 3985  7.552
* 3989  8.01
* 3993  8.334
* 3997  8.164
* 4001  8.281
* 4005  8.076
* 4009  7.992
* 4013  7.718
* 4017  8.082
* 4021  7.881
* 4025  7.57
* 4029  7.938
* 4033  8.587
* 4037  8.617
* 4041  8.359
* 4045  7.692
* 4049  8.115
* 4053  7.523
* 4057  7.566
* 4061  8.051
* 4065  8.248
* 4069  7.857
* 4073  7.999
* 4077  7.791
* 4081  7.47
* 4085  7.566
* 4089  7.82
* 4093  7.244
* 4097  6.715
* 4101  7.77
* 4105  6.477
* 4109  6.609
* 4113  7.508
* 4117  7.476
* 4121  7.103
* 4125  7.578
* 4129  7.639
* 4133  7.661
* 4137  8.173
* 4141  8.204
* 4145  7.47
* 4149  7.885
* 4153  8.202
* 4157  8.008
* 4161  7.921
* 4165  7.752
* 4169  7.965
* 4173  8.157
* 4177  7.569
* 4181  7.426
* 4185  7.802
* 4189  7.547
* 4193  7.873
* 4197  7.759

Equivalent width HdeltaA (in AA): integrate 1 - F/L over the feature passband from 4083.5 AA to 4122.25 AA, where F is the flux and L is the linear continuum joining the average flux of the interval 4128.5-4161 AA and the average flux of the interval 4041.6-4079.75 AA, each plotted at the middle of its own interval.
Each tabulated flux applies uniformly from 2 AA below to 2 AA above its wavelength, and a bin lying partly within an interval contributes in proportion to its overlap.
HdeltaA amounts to 3.3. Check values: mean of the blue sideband 7.88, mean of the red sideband 7.92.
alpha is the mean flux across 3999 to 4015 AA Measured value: 8.02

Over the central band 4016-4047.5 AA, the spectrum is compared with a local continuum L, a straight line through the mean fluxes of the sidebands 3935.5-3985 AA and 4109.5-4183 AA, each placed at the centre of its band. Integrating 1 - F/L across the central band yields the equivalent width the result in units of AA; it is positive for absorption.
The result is -3.3 AA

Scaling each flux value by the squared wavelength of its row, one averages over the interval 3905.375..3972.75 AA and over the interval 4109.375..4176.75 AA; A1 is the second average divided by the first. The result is 1.16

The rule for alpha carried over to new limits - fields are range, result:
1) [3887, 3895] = 6.59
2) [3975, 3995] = 7.58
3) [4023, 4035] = 8.03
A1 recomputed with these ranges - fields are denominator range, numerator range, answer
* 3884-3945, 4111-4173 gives 1.15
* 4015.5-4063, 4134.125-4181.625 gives 1.05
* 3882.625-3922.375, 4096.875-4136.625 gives 1.07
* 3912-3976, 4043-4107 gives 1.12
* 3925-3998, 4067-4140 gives 1.11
